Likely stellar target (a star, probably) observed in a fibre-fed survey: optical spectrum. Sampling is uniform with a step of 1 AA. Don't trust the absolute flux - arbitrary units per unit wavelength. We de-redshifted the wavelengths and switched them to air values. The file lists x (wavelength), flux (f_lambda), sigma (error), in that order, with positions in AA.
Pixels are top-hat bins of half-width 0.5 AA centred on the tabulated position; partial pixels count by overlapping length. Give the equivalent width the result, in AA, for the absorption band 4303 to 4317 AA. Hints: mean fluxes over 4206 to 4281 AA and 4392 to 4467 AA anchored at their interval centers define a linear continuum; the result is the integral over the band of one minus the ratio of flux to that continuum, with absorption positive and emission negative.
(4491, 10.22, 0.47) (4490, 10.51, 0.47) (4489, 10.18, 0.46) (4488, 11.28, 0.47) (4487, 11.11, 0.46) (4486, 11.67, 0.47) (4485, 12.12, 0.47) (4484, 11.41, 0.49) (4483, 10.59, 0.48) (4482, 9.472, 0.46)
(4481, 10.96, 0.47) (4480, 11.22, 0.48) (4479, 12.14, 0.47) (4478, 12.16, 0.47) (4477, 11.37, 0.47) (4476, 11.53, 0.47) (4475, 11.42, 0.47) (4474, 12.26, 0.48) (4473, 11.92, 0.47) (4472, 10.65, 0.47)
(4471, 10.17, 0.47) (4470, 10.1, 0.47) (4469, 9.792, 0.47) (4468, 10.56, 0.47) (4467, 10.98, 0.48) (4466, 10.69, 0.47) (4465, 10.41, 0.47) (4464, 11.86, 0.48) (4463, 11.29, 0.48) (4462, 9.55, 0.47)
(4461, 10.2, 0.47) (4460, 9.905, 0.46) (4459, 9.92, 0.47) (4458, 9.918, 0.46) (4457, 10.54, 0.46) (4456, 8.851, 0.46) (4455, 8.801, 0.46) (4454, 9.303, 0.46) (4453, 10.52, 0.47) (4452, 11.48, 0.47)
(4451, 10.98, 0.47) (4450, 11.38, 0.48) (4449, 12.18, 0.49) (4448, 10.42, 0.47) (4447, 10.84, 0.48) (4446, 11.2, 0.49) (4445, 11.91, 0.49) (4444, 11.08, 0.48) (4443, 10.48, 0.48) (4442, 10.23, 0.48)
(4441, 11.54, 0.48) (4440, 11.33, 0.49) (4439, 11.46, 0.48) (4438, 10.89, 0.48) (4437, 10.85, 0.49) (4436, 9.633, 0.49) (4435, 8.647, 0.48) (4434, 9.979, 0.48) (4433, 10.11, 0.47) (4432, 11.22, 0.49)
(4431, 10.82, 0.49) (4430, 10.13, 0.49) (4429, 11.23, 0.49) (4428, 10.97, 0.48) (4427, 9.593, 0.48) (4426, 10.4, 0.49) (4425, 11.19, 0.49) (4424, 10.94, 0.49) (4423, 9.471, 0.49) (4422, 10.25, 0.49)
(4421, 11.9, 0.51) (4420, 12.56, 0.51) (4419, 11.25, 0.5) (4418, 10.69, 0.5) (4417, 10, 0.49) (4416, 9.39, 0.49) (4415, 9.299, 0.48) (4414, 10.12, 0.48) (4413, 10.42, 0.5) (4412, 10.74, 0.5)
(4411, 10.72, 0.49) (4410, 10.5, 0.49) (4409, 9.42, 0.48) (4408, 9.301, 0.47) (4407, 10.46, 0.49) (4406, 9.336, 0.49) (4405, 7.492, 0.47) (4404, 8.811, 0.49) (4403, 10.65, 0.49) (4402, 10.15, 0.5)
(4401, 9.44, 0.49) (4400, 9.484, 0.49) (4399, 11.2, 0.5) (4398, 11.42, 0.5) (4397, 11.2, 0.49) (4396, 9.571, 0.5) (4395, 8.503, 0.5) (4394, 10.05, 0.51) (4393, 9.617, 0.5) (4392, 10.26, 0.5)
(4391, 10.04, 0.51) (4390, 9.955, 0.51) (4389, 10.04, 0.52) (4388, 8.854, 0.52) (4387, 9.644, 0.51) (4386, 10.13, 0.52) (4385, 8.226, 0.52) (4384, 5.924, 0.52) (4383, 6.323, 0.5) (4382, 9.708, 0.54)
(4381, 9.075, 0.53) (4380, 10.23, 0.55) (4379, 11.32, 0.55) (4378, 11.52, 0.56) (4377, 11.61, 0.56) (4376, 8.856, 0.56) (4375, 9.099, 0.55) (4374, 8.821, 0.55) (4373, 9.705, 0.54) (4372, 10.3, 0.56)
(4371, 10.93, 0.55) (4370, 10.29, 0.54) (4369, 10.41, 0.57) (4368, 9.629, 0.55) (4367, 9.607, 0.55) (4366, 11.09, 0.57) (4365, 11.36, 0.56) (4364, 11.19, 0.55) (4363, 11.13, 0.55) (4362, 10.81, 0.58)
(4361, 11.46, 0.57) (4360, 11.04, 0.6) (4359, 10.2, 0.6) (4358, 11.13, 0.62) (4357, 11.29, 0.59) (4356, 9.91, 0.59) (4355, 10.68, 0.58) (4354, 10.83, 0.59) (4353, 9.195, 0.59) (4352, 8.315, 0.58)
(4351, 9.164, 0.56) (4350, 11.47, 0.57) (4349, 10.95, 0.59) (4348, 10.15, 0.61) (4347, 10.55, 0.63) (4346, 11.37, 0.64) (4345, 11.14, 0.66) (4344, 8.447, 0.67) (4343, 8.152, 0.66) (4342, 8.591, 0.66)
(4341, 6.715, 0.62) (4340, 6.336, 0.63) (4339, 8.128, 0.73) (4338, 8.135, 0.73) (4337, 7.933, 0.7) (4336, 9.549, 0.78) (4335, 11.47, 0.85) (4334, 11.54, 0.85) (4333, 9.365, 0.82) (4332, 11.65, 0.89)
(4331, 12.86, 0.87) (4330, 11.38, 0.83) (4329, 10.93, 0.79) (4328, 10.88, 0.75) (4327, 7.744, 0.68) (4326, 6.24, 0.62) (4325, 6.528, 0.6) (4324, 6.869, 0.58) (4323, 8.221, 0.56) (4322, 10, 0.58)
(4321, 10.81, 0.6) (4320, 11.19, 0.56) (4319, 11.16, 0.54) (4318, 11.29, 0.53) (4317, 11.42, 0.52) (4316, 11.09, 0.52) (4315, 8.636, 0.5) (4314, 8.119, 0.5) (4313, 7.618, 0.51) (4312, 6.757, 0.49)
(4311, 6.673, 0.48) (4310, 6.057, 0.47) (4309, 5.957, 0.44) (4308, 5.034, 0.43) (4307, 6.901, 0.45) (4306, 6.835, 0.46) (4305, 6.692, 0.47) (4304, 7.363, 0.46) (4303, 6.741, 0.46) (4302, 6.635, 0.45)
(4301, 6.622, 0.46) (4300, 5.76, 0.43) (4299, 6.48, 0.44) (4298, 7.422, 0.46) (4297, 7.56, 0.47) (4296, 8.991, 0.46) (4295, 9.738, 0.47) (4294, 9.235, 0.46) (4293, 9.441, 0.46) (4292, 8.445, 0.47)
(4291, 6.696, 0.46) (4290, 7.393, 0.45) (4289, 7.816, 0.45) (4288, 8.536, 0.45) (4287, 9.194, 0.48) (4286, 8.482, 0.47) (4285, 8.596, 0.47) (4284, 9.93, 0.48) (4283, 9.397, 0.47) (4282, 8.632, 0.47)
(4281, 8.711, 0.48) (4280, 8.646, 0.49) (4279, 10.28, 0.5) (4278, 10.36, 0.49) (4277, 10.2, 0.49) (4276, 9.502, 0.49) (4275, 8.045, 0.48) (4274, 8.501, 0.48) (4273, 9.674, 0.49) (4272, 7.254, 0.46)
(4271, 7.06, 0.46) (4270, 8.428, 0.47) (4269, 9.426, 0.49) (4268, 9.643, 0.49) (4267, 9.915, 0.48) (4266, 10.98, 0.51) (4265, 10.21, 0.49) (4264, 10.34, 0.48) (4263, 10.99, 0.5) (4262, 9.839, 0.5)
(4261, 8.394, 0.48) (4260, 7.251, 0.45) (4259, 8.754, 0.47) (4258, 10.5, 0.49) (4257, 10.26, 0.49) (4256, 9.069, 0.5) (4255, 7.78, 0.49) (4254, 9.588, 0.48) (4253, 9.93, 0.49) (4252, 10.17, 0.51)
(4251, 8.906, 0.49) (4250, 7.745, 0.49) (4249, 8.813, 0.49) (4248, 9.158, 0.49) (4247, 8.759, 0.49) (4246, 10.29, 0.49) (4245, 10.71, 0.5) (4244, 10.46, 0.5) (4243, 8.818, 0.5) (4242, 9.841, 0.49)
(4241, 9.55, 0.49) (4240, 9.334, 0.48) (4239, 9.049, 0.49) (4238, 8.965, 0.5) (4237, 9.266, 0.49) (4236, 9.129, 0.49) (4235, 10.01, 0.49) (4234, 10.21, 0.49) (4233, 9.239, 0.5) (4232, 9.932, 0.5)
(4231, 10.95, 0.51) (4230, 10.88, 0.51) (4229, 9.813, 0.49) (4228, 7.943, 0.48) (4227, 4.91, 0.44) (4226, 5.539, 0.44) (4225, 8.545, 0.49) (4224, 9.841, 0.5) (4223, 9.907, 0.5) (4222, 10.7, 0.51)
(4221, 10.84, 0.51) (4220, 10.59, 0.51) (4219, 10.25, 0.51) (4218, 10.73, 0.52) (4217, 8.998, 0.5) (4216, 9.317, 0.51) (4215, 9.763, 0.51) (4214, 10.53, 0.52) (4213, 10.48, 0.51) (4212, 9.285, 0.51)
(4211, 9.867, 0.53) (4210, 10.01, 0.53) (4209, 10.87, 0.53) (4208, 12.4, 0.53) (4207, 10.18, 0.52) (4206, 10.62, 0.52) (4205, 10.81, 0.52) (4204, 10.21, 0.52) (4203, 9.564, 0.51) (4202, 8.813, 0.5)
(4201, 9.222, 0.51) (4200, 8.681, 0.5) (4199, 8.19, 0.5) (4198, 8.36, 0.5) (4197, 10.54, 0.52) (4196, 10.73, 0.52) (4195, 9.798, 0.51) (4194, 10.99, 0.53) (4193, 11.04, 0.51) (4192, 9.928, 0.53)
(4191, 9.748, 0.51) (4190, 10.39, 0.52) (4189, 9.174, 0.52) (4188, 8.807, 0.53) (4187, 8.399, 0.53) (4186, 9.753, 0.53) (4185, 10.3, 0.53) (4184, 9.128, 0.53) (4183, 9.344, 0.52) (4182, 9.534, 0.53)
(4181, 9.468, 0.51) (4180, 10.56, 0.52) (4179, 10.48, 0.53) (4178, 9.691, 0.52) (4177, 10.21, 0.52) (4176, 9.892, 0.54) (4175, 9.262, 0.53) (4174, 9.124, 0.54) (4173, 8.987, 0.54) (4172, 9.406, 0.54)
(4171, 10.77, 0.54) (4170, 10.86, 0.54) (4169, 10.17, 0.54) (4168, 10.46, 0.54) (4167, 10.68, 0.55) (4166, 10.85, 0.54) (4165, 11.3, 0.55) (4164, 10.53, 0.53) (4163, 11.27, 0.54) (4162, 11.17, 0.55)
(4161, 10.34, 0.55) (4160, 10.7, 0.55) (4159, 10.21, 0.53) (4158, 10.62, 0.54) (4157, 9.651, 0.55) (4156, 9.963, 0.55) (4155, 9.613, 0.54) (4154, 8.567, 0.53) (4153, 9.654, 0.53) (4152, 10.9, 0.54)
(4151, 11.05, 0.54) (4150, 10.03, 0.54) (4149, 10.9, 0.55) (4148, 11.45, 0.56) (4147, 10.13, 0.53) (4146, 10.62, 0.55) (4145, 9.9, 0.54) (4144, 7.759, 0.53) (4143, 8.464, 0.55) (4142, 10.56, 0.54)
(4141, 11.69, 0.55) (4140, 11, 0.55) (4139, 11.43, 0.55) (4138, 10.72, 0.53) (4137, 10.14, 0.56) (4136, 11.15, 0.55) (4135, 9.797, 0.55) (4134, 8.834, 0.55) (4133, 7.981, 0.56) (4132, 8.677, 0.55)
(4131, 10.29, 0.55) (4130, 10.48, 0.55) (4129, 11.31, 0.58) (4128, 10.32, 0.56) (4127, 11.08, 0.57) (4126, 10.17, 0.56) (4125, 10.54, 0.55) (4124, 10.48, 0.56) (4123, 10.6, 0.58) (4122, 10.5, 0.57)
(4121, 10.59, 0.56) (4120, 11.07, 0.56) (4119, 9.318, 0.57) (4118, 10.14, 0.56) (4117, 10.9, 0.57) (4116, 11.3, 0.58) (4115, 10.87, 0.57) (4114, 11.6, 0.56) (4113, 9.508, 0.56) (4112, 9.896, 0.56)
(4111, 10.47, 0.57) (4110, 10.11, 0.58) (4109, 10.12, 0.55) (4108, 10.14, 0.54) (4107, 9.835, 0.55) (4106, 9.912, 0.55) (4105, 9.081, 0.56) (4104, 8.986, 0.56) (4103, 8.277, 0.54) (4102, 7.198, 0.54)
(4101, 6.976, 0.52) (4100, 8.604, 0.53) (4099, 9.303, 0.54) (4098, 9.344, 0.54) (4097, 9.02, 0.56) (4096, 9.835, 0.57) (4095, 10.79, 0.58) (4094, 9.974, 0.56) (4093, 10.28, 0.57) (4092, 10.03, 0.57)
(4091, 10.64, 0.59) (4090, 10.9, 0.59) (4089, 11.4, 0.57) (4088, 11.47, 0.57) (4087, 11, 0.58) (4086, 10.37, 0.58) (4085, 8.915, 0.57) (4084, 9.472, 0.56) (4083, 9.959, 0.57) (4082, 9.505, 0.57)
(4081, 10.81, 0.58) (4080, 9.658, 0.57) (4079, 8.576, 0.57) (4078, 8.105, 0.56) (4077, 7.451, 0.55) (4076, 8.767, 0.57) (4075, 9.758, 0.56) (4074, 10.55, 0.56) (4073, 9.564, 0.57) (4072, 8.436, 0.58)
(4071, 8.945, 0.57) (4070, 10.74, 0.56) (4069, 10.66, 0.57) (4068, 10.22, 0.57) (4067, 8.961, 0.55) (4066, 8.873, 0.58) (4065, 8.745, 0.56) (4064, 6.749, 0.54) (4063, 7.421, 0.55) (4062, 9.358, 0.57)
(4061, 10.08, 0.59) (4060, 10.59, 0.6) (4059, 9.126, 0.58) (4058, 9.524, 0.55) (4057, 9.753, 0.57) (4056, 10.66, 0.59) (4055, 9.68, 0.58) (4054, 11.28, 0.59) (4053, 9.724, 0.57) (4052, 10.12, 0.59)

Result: 3.5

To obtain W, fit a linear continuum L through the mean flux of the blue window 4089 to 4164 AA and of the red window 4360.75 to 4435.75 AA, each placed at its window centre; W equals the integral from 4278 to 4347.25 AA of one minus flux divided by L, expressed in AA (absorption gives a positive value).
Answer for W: 9.9 AA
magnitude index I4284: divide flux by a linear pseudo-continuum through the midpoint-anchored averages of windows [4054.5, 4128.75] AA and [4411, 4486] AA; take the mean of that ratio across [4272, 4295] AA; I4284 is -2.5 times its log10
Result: 0.16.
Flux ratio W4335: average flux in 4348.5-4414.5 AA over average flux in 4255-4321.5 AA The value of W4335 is 1.16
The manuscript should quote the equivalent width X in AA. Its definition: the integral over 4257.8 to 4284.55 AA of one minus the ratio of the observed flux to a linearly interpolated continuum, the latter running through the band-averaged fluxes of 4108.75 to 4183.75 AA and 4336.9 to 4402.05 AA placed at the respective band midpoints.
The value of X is 1.96 AA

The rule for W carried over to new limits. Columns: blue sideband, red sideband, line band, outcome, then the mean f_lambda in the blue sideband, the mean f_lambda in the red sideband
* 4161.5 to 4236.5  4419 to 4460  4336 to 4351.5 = 1.7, 9.85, 10.6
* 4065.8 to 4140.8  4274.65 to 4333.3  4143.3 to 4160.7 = -0.9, 9.91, 8.57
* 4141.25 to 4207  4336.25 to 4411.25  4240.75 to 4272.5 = 1.8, 9.98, 9.79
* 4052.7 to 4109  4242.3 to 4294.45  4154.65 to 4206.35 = -3.5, 9.54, 9.14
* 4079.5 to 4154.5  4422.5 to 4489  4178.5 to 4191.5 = 0.7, 10.1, 10.7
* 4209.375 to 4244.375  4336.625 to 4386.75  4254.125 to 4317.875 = 7.6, 9.53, 9.78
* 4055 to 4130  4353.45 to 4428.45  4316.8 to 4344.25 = 1.8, 9.79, 10.1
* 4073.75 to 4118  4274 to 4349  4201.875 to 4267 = -3.8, 9.76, 8.72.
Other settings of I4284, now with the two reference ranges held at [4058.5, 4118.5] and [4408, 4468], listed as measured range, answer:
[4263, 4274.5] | 0.09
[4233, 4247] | 0.05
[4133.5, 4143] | -0.08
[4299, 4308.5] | 0.49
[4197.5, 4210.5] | 0.01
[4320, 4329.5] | 0.16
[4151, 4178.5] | -0.04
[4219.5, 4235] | 0.07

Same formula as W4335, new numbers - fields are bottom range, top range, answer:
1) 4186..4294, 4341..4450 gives 1.08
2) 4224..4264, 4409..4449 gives 1.15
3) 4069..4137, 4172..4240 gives 0.98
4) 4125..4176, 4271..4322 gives 0.82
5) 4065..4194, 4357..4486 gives 1.04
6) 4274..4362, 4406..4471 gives 1.17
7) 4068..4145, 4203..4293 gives 0.95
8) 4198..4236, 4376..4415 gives 1.01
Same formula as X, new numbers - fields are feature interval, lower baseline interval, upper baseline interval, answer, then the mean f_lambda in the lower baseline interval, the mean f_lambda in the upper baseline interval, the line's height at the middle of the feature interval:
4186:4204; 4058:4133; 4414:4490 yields 0.8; 9.77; 10.7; 10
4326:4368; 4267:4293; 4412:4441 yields -1.9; 8.79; 10.5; 9.59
